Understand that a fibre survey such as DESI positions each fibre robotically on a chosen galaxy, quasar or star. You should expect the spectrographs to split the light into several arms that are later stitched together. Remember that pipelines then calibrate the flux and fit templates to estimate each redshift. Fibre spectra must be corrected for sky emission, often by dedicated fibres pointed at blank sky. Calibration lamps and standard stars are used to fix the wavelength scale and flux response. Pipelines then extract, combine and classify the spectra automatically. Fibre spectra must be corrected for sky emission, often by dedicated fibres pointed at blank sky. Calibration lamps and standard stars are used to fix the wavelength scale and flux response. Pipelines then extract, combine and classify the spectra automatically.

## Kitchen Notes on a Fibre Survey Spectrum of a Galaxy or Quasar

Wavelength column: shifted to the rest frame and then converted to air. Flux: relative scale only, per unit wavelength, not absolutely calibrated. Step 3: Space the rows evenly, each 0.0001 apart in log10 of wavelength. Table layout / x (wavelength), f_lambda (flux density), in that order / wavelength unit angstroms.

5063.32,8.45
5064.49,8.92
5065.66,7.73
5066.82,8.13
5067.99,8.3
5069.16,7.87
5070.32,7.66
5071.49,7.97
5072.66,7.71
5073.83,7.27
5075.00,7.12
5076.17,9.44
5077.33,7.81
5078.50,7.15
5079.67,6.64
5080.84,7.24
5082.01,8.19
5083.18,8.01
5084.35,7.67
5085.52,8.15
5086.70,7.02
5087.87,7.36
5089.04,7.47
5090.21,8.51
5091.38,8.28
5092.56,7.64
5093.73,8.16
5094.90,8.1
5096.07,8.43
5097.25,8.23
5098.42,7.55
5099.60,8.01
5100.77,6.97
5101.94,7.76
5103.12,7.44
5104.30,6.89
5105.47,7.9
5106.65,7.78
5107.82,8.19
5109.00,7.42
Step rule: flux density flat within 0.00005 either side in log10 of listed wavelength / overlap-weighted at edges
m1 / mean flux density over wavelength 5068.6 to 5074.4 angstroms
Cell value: 7.7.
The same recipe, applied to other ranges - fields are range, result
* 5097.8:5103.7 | 7.55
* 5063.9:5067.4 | 8.26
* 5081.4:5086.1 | 8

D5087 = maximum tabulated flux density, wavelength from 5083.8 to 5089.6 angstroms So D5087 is 8.15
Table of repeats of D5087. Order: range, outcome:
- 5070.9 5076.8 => 9.44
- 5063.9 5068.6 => 8.92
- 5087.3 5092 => 8.51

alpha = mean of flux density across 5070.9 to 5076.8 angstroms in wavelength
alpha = 7.9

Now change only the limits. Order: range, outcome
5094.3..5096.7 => 8.26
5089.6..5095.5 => 8.14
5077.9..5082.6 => 7.31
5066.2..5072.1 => 7.99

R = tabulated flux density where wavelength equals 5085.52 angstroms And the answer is 8.15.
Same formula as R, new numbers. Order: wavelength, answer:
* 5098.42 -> 7.55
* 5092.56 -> 7.64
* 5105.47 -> 7.9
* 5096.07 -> 8.43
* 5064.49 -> 8.92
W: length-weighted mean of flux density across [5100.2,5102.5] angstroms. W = 7.38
